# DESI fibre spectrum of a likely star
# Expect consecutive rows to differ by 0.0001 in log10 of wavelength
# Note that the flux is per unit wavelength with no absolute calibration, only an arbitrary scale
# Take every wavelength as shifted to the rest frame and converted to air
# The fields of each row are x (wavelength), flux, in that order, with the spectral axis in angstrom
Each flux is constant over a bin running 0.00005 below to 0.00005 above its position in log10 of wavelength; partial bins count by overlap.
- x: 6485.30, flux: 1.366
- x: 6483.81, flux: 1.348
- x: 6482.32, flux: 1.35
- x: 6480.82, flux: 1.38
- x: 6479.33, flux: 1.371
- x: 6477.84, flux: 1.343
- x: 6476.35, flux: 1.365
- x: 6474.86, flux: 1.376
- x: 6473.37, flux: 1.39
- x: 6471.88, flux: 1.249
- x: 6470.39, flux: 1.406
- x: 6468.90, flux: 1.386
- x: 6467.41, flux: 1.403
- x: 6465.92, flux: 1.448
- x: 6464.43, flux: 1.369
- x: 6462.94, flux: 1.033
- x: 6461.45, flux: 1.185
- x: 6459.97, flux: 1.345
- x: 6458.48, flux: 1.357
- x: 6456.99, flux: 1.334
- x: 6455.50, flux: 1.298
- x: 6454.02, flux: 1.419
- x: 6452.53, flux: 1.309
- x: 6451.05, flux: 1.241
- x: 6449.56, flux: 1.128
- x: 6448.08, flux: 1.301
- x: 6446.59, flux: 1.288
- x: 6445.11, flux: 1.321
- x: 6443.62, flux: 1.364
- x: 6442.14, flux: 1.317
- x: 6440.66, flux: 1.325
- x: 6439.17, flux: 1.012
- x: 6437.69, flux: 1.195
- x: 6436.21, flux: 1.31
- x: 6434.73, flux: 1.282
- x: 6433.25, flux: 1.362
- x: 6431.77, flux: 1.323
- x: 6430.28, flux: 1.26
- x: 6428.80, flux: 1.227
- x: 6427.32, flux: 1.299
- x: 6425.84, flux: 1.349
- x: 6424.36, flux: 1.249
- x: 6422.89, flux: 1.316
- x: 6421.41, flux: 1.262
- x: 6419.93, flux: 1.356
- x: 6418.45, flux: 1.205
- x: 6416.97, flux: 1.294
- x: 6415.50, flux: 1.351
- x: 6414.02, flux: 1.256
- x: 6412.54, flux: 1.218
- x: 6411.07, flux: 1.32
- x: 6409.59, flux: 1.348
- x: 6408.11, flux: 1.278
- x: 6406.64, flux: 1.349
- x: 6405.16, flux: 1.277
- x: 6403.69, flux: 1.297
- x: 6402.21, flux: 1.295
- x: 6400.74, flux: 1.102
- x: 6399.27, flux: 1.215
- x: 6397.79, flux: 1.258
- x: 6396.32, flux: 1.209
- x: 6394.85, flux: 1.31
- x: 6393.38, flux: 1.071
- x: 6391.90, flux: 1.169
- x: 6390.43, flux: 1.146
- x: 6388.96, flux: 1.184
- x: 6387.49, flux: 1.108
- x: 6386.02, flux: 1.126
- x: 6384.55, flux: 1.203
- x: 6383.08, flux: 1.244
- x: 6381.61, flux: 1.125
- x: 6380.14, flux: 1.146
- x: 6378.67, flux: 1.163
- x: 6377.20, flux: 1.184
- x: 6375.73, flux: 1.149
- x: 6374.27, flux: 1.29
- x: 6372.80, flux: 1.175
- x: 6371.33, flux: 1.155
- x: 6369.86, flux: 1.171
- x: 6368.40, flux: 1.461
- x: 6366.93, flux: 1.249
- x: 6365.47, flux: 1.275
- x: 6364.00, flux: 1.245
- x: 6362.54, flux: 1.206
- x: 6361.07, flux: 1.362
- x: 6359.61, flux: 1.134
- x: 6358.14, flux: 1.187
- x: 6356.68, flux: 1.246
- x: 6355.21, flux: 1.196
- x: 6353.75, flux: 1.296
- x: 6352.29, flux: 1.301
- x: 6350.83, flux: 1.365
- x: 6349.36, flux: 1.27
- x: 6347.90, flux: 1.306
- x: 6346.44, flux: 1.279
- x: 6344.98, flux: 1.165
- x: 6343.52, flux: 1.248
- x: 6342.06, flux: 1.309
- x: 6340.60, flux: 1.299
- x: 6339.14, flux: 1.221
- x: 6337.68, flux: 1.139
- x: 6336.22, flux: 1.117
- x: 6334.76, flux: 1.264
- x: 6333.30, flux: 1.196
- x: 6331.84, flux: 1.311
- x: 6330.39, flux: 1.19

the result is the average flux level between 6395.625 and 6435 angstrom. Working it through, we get 1.28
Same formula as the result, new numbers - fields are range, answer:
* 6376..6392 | 1.16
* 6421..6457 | 1.28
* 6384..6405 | 1.19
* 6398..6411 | 1.27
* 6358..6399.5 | 1.2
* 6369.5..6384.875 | 1.18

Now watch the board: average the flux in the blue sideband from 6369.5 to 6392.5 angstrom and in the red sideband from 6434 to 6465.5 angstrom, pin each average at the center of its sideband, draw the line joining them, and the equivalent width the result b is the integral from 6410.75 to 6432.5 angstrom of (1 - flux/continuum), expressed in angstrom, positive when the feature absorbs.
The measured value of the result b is -0.9 angstrom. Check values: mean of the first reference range 1.17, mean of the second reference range 1.27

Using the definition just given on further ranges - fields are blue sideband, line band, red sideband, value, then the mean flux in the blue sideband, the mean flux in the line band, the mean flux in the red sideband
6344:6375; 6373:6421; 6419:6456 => 1.6 angstrom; 1.25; 1.23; 1.28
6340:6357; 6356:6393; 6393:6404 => 1.3 angstrom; 1.27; 1.2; 1.22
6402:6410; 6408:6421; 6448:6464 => 0.1 angstrom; 1.31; 1.29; 1.27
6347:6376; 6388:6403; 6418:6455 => 0.8 angstrom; 1.25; 1.19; 1.28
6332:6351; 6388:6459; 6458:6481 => 1.8 angstrom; 1.24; 1.27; 1.34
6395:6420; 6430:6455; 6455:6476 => 0.5 angstrom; 1.27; 1.28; 1.33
